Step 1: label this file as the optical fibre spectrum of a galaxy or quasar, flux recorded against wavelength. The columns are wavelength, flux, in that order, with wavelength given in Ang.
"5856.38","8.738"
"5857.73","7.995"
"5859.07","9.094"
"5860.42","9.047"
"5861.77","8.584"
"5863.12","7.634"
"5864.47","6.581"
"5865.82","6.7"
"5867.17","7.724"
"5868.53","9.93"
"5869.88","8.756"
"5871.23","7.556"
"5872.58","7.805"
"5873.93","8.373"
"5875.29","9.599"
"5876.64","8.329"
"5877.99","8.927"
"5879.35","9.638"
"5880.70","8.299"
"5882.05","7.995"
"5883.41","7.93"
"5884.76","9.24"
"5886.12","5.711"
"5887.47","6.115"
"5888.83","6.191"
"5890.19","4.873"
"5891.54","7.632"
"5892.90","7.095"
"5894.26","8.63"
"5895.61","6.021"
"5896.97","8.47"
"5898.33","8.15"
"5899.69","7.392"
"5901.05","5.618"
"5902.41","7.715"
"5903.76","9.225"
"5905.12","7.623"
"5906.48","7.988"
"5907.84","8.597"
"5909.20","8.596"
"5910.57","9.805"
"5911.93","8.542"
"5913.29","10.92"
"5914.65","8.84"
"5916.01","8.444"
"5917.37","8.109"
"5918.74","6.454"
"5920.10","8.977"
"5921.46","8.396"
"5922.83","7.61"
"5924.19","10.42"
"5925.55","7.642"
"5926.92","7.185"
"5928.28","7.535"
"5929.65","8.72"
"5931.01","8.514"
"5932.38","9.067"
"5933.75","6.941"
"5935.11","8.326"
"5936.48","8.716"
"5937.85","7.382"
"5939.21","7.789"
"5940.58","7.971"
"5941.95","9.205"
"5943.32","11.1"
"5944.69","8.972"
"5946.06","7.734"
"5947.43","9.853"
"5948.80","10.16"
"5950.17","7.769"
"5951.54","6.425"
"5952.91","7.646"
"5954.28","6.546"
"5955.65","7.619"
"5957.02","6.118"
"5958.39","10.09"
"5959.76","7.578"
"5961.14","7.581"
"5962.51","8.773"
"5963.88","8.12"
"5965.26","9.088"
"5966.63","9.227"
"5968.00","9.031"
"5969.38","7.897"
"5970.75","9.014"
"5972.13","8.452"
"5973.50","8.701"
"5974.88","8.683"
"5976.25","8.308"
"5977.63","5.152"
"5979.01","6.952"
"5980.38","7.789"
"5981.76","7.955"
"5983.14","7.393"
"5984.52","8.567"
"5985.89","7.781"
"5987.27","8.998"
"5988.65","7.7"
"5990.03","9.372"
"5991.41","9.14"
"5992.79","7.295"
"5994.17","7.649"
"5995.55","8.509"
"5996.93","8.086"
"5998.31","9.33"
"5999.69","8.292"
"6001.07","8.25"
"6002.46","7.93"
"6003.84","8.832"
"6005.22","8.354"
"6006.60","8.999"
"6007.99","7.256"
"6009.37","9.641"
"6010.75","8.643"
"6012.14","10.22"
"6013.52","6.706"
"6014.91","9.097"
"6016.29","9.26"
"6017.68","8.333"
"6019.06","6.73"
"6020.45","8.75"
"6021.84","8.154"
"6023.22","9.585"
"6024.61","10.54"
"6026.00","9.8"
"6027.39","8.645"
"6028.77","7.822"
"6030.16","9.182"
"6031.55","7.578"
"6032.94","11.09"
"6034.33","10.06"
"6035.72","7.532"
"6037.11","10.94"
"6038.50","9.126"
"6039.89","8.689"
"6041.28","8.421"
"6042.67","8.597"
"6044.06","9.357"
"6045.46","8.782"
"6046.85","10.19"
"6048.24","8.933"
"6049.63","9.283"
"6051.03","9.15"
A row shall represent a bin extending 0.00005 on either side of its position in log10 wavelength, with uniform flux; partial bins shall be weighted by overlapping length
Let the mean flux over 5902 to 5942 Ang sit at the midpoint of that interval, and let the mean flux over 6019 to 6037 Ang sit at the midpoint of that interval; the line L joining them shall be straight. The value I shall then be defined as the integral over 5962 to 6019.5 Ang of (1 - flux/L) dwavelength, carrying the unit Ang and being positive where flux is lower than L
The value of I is 3.0 Ang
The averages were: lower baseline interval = 8.37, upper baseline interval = 9.02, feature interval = 8.33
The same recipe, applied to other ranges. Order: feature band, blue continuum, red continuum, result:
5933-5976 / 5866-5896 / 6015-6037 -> 0.26 Ang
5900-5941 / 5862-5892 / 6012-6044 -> -0.65 Ang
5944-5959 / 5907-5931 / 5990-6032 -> 0.81 Ang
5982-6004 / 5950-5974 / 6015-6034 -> 0.52 Ang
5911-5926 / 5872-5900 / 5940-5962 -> -1.14 Ang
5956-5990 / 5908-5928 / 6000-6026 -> 1.84 Ang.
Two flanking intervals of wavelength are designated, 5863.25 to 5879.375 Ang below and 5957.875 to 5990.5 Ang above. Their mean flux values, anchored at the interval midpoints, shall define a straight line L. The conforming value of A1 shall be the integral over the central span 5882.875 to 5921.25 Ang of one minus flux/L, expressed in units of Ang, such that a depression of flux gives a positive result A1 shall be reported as 2.0 Ang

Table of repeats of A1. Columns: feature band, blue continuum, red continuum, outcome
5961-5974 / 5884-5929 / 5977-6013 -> -0.81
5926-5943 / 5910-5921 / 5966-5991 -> 0.80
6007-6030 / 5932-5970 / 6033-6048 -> 0.76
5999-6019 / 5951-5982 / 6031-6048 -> 0.42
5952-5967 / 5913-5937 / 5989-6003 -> 0.66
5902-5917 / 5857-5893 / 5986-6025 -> -1.26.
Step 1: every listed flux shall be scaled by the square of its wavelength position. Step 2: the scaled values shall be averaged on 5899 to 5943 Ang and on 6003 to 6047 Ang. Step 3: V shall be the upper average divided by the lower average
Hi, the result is 1.1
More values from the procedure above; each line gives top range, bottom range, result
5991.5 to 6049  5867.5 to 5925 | 1.13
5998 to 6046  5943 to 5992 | 1.09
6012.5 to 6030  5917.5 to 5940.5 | 1.10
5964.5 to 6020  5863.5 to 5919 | 1.08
